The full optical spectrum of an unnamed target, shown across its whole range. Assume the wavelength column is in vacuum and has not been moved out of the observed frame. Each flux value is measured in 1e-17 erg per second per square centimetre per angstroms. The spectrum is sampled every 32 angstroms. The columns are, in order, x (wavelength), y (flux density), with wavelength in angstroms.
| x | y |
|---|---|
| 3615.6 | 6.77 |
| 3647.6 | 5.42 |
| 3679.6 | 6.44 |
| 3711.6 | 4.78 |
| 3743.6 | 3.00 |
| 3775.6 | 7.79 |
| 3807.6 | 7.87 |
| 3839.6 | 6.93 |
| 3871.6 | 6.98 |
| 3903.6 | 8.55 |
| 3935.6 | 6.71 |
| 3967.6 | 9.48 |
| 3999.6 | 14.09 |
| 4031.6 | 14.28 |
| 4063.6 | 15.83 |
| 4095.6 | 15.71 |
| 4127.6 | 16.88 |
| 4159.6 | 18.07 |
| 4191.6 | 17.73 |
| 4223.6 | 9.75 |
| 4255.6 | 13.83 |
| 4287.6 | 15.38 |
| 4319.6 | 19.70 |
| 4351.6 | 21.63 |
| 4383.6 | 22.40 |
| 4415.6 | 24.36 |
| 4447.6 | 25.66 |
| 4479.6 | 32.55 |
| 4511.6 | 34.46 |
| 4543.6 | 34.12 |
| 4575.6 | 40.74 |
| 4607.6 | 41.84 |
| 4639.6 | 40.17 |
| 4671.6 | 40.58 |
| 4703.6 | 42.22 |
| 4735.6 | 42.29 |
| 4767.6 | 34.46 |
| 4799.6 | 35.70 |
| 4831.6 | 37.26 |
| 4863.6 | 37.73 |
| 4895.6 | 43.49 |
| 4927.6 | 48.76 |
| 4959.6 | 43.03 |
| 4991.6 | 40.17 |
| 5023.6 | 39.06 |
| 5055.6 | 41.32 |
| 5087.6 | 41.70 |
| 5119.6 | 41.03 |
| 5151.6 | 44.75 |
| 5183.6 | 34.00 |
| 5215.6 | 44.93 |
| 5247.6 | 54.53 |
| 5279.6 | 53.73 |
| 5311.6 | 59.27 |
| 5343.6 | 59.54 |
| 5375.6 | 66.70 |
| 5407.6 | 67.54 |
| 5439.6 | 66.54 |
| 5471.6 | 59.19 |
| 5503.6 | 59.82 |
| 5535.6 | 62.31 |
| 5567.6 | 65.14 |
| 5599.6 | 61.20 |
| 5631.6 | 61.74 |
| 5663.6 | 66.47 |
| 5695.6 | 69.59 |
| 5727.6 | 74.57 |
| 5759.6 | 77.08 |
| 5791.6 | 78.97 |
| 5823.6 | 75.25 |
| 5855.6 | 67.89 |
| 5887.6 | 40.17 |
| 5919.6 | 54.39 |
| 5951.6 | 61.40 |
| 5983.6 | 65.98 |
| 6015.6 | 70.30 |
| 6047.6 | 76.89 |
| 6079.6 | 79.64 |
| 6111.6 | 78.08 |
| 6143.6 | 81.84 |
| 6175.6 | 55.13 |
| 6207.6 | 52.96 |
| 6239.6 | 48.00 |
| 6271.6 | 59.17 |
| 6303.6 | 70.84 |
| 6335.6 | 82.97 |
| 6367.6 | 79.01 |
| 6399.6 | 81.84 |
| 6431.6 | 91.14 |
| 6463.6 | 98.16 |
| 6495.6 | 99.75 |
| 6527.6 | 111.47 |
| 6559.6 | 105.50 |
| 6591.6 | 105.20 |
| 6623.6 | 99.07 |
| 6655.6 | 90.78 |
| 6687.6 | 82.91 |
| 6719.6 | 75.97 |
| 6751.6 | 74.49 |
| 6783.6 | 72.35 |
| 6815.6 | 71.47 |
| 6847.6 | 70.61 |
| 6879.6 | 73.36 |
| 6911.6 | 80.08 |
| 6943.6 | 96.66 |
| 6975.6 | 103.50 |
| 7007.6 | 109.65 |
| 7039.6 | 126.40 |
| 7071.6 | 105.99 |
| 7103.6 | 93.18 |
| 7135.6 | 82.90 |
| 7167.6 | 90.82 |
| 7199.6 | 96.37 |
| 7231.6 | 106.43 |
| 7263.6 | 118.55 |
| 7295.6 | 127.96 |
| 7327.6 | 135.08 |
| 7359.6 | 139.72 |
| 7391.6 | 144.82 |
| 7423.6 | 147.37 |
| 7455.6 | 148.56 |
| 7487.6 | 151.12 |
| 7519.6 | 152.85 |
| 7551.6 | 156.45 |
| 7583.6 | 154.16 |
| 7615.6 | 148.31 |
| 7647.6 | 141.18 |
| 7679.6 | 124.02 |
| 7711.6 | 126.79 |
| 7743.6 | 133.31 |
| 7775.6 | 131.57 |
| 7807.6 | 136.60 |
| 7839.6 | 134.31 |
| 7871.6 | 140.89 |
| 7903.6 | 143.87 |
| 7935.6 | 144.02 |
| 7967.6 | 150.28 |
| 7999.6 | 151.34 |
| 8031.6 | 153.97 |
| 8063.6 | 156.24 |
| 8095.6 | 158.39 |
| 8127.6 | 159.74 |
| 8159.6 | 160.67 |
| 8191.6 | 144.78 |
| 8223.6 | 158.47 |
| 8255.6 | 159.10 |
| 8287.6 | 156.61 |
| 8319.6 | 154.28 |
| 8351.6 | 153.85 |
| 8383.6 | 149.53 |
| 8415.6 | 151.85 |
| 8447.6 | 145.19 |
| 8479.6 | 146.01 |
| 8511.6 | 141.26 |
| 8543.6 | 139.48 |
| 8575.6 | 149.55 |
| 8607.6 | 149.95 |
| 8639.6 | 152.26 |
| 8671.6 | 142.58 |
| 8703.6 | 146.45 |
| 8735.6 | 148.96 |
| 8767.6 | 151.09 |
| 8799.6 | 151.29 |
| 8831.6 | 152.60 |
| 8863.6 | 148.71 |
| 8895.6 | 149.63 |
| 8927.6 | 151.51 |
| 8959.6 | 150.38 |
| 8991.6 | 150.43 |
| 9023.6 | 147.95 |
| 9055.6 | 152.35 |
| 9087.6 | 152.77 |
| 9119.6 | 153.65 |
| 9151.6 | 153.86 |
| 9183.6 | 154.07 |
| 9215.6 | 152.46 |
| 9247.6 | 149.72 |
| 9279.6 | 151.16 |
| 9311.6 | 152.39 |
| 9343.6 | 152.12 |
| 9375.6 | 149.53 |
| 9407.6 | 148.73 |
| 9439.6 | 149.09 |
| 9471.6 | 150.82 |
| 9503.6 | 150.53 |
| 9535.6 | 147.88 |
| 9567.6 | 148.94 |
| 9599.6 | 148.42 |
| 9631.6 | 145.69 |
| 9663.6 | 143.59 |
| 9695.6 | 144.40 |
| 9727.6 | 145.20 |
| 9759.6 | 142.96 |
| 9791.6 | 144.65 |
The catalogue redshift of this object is 0.000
